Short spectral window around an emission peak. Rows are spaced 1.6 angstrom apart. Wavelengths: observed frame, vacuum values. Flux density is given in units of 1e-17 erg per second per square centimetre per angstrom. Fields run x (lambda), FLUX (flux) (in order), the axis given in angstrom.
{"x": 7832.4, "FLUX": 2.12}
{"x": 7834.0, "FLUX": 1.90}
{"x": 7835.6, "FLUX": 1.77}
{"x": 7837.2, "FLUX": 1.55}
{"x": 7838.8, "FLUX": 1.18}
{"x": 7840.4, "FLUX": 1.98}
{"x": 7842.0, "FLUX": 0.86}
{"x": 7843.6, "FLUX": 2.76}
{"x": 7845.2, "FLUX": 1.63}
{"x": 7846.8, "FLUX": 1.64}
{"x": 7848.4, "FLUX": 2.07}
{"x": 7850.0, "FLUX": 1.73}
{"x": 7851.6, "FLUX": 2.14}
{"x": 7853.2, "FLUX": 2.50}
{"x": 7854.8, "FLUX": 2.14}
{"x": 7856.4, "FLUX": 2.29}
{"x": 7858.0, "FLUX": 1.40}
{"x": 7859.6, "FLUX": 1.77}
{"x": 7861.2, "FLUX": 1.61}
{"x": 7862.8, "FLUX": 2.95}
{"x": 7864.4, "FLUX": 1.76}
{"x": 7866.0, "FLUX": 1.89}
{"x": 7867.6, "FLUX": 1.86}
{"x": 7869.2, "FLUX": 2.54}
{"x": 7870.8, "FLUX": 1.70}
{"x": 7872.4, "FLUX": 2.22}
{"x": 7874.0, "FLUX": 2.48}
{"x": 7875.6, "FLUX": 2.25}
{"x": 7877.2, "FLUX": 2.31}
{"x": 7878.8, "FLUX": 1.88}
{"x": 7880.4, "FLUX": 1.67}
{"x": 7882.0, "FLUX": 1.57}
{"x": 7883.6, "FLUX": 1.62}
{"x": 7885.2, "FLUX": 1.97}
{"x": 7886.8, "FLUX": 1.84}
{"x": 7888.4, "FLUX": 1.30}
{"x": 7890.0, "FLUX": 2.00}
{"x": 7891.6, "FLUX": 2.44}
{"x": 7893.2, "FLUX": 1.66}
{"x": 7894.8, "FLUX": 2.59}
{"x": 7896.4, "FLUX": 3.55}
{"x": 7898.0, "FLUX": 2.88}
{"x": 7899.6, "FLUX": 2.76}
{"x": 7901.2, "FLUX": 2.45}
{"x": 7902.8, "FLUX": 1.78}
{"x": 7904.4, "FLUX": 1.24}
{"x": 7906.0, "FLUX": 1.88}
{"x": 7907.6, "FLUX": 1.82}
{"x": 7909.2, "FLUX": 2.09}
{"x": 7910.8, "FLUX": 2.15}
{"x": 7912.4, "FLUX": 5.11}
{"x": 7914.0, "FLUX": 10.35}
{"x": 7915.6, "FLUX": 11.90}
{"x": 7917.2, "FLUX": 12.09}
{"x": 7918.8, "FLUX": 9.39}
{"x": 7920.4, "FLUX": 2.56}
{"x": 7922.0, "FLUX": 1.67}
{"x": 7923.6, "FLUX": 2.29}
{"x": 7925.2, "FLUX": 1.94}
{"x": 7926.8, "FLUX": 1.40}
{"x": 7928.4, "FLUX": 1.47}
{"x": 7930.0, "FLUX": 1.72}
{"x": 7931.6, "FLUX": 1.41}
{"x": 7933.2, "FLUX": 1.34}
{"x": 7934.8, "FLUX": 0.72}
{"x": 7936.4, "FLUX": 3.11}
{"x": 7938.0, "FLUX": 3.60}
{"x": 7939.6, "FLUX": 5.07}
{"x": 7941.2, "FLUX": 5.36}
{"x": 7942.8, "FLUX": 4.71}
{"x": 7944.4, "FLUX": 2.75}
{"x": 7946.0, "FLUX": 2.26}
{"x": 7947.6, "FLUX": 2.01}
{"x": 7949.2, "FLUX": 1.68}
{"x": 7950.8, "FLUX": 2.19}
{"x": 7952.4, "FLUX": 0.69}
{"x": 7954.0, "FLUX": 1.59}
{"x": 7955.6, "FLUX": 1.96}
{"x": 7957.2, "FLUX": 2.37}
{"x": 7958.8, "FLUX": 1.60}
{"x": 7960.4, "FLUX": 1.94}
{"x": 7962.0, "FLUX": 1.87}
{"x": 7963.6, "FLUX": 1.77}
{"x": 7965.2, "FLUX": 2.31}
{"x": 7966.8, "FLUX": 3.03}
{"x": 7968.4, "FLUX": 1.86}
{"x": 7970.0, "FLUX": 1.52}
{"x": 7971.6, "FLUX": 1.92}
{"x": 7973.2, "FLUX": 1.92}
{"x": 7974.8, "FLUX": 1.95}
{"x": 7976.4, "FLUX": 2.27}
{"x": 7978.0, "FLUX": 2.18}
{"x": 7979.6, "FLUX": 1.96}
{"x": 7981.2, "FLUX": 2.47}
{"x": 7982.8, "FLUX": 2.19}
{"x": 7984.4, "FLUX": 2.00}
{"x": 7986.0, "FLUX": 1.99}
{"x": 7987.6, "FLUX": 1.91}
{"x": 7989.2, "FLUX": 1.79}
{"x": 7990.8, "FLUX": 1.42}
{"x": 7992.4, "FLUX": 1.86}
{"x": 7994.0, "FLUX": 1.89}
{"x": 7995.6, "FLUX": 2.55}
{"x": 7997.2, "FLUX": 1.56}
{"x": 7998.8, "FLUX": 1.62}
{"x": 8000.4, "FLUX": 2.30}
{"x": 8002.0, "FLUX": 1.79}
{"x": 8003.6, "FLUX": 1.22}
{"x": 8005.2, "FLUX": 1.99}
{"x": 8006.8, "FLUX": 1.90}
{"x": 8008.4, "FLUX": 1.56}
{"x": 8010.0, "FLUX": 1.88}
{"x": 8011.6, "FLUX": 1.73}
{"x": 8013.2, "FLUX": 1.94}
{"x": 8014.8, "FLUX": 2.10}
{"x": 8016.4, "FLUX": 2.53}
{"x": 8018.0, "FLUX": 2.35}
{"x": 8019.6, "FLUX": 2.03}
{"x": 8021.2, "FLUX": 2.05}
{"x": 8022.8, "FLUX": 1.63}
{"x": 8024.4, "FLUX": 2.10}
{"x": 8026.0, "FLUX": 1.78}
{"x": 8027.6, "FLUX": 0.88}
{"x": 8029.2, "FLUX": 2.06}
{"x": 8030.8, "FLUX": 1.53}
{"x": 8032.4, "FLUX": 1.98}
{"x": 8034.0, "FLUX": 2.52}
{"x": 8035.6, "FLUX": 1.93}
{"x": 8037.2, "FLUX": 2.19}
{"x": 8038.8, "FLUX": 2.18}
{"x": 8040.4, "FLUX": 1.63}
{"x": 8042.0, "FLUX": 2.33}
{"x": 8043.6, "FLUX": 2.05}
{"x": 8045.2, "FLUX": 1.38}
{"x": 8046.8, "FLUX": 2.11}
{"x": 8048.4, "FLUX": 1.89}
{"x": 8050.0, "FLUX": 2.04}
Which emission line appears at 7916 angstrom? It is H-alpha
